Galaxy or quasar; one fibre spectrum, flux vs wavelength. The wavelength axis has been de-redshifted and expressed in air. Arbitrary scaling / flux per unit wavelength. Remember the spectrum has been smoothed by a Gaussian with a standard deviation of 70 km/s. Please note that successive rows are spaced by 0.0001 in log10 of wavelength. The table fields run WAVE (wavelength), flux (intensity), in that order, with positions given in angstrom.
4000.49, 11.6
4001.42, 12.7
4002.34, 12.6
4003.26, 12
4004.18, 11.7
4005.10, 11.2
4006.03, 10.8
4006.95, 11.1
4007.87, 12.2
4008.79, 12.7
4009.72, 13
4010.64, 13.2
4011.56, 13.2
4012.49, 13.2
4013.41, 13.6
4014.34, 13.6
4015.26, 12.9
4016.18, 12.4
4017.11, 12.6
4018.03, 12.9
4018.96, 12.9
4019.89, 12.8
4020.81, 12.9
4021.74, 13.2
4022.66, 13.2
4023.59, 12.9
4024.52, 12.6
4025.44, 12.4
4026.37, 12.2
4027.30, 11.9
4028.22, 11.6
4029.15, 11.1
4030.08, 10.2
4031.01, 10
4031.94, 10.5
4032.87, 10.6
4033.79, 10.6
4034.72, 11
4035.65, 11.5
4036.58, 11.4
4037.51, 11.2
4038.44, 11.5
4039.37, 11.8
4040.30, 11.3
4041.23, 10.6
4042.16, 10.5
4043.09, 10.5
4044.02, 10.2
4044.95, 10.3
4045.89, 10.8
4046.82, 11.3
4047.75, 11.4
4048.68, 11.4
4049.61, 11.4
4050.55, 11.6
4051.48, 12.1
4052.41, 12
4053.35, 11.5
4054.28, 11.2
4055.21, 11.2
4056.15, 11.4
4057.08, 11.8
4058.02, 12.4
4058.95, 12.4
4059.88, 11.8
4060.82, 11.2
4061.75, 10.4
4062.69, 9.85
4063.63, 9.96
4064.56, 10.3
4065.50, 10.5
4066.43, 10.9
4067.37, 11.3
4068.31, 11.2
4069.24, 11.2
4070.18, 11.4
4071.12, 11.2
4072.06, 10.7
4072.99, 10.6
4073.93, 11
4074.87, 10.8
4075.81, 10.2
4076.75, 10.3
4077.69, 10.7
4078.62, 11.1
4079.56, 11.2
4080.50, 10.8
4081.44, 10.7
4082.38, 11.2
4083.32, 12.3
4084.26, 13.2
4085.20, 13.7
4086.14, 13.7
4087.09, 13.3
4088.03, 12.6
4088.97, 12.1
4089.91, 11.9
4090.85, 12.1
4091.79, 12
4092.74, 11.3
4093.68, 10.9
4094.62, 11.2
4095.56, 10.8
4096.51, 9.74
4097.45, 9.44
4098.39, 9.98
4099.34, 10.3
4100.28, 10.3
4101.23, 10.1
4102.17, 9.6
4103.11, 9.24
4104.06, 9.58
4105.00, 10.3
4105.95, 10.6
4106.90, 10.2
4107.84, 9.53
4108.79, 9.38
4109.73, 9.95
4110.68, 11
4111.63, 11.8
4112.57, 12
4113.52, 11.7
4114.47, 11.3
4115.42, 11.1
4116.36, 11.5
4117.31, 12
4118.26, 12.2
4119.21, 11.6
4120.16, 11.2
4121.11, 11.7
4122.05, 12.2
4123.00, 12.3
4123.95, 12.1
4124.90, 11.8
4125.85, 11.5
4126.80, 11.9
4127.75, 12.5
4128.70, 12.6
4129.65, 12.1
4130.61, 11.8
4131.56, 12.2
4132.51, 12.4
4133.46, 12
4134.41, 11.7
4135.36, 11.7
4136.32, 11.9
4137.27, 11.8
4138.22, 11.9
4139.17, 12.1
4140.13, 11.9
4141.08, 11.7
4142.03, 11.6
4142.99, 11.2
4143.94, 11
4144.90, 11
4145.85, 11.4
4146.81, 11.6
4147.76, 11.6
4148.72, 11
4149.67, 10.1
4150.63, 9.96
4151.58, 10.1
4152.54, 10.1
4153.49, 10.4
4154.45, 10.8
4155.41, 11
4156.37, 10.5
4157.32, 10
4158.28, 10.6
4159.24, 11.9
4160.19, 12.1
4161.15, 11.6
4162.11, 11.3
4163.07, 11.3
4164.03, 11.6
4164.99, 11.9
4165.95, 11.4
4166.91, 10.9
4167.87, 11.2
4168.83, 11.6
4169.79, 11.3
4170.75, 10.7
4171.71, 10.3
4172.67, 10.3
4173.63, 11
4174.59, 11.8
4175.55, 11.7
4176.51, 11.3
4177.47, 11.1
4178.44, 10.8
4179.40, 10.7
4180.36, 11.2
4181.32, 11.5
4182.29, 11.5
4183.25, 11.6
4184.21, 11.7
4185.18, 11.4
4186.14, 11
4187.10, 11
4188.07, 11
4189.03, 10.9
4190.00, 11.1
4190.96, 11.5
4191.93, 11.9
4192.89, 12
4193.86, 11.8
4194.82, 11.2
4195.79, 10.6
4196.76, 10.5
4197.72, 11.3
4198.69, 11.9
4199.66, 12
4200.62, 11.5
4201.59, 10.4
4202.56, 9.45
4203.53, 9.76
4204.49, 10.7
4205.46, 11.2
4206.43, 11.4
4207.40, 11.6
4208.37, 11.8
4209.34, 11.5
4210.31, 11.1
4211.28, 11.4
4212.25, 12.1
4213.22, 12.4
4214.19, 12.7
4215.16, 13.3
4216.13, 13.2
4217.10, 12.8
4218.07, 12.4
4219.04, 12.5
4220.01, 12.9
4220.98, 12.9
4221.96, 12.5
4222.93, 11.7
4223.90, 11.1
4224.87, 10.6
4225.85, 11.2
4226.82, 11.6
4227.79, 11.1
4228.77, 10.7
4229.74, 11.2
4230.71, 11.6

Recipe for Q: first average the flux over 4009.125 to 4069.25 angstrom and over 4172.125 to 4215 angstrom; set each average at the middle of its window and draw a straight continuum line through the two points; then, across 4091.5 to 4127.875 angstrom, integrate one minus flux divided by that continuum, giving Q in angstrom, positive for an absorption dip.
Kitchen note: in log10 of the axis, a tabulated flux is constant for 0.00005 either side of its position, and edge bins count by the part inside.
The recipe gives 1.7 angstrom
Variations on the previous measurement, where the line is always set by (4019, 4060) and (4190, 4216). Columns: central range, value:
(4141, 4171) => 1.0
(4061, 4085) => 1.1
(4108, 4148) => -0.6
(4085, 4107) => 0.9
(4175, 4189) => 0.3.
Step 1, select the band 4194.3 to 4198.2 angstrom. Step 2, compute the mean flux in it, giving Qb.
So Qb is 10.9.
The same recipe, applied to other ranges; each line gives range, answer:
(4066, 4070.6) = 11.2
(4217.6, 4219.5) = 12.5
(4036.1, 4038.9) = 11.4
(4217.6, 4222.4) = 12.6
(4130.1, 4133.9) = 12.1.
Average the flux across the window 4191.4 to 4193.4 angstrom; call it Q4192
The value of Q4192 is 11.9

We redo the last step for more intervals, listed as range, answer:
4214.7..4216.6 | 13.3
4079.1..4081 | 11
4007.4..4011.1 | 12.8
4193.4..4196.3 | 11.2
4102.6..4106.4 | 9.92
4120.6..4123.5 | 12.1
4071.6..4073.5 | 10.7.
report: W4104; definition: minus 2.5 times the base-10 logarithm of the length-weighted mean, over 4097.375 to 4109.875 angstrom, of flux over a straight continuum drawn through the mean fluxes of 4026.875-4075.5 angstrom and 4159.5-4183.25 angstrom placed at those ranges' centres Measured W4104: 0.130 mag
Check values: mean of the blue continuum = 11.1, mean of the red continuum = 11.3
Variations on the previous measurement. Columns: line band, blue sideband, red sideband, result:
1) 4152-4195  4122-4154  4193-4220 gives 0.04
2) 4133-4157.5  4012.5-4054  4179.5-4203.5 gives 0.02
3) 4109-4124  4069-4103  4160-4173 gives -0.03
